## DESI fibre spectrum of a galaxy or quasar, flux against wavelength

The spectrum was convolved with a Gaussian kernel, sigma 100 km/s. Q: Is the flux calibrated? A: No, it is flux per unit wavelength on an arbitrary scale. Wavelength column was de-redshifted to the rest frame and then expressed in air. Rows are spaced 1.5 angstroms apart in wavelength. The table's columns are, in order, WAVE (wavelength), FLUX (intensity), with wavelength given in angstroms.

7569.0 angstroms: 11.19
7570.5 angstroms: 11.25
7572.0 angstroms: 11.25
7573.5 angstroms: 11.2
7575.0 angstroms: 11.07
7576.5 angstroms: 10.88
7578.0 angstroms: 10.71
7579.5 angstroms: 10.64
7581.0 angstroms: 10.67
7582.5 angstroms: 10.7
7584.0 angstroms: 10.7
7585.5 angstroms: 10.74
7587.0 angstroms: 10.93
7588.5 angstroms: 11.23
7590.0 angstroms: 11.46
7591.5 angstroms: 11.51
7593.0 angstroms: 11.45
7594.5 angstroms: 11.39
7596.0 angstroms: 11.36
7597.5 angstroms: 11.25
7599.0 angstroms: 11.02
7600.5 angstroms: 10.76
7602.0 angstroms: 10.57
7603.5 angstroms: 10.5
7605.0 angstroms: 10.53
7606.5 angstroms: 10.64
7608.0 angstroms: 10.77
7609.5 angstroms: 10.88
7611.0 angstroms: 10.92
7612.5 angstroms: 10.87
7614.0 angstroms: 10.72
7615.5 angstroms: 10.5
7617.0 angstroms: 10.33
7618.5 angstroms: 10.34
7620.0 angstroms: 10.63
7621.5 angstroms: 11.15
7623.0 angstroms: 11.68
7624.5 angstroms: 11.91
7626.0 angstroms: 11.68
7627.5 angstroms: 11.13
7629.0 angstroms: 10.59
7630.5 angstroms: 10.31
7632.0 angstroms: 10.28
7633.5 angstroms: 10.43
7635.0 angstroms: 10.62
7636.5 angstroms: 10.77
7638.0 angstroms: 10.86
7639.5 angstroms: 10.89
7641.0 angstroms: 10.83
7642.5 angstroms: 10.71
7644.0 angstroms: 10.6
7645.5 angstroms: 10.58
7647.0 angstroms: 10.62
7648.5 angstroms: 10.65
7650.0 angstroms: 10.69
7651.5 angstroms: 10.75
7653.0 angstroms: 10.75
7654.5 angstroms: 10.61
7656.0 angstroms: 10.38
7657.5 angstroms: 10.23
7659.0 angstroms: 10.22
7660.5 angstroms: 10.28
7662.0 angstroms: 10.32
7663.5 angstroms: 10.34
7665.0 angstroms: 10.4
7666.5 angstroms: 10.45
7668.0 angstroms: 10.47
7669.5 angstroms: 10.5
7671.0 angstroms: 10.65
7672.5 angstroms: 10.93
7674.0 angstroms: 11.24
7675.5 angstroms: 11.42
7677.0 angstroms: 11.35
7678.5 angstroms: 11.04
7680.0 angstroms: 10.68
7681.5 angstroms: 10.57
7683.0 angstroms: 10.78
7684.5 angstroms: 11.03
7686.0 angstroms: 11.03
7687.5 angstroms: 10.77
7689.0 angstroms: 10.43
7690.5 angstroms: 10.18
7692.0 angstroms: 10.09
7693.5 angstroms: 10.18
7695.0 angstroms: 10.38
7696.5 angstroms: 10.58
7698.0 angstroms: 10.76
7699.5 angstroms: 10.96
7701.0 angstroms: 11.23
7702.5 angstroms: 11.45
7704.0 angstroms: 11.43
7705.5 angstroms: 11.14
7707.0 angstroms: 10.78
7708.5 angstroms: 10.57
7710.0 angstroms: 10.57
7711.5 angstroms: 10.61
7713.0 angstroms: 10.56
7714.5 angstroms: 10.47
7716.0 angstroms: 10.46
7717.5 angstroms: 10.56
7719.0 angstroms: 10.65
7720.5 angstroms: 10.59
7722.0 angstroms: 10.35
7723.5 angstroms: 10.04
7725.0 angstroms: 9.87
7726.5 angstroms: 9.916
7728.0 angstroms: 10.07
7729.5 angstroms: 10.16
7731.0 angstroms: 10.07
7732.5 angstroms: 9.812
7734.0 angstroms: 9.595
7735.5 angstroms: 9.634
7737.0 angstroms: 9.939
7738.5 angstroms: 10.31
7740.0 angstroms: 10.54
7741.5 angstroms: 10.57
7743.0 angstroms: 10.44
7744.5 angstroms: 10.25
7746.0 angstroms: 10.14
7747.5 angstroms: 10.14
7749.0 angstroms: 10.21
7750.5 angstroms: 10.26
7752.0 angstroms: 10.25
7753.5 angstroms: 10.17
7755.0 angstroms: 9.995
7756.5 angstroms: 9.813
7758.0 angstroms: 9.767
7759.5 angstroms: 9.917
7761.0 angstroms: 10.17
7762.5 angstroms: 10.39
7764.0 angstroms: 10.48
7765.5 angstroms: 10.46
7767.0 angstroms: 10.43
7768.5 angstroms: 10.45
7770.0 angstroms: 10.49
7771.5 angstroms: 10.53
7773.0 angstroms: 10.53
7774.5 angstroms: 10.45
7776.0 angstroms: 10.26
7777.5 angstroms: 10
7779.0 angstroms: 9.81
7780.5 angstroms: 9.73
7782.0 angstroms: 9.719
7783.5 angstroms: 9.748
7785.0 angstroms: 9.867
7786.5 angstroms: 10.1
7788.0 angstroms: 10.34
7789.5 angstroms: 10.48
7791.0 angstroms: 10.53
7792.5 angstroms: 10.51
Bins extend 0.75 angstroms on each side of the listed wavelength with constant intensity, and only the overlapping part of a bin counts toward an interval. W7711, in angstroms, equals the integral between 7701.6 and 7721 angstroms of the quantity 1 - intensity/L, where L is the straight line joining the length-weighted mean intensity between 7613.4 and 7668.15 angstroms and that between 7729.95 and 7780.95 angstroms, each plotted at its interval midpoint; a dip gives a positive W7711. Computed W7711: -0.74 angstroms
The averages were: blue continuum 10.7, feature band 10.8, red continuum 10.2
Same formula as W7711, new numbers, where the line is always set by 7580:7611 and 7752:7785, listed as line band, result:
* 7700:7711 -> -0.6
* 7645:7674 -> 0.3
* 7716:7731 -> 0.2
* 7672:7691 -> -0.6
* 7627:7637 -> 0.2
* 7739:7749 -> -0.1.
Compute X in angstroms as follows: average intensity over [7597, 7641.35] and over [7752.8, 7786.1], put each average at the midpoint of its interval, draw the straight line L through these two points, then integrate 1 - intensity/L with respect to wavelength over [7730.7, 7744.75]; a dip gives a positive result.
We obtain 0.23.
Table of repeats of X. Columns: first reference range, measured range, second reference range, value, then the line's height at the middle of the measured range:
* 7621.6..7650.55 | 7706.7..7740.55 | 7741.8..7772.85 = 0.5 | 10.4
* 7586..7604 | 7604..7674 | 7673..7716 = 1.8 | 11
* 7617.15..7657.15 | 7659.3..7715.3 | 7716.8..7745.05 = -1.4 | 10.5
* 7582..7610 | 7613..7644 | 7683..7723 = 0.2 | 10.9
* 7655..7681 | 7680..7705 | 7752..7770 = -0.5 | 10.5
